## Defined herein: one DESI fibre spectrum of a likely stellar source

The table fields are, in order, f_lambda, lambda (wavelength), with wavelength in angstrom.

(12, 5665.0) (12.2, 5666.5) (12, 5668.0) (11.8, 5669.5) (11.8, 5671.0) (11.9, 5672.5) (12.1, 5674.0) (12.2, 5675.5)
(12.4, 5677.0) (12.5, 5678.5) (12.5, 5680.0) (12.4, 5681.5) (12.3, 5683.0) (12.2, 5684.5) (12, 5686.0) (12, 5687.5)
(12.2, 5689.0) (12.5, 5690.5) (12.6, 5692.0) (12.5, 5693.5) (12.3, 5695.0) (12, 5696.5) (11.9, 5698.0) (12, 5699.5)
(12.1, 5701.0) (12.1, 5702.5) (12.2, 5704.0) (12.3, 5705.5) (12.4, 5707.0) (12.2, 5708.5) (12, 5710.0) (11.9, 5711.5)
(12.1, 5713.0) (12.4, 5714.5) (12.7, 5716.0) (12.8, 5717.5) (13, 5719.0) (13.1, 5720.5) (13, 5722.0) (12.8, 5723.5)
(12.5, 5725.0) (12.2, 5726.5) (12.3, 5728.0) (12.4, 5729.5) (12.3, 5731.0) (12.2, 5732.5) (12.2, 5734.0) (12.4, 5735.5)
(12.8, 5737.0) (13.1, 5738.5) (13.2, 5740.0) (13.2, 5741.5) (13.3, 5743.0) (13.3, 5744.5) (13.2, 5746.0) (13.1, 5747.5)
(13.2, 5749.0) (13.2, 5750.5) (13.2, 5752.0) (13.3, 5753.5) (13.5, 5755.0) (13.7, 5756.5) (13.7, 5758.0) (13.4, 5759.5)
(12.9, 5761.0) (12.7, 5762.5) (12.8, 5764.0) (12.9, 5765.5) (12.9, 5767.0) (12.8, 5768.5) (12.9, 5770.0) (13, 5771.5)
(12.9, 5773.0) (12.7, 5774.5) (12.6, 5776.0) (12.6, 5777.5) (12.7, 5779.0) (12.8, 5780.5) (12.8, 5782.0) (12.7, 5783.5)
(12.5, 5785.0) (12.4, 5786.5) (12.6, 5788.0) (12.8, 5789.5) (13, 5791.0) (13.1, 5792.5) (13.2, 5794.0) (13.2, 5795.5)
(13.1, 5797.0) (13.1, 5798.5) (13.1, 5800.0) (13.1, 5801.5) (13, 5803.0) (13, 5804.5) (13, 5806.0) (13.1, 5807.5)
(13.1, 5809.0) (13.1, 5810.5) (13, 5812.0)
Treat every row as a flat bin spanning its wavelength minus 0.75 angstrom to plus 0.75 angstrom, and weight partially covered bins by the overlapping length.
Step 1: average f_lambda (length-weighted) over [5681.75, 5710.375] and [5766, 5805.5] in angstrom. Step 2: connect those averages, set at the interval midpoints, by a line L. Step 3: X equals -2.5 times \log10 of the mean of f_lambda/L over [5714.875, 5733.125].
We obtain -0.02 mag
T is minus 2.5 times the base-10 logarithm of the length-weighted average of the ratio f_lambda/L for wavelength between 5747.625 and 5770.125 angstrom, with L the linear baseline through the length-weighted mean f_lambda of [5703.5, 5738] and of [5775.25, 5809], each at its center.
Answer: -0.039 mag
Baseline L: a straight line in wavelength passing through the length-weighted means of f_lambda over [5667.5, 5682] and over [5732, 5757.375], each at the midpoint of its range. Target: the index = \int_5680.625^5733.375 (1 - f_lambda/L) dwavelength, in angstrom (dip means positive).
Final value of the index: 1.01 angstrom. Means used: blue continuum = 12.2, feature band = 12.3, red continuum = 13.1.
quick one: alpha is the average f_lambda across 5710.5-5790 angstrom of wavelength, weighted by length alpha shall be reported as 12.8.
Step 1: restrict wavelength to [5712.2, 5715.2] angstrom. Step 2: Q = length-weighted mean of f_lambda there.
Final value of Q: 12.2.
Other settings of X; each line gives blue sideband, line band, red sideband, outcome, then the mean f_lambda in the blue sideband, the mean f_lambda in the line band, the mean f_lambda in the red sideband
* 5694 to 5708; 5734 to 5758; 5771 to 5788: -0.06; 12.2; 13.2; 12.7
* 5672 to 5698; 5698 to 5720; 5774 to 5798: 0.01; 12.3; 12.3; 12.8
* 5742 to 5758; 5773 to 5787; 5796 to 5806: 0.04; 13.3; 12.7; 13.1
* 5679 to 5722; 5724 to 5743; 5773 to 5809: -0.01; 12.3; 12.6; 12.9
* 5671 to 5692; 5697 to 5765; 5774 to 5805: -0.02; 12.2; 12.7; 12.9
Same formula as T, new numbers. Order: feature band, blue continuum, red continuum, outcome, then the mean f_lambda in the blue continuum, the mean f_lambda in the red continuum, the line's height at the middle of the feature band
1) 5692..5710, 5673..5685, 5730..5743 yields 0.02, 12.3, 12.7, 12.5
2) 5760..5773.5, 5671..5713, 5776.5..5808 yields -0.01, 12.2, 12.9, 12.7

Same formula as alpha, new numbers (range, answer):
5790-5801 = 13.1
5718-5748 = 12.8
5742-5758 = 13.3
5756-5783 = 12.9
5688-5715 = 12.2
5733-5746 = 12.9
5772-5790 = 12.7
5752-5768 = 13.2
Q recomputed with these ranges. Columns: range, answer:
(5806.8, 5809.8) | 13.1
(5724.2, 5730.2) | 12.4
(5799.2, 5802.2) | 13.1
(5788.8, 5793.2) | 13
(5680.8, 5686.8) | 12.2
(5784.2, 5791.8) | 12.7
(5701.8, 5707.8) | 12.3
